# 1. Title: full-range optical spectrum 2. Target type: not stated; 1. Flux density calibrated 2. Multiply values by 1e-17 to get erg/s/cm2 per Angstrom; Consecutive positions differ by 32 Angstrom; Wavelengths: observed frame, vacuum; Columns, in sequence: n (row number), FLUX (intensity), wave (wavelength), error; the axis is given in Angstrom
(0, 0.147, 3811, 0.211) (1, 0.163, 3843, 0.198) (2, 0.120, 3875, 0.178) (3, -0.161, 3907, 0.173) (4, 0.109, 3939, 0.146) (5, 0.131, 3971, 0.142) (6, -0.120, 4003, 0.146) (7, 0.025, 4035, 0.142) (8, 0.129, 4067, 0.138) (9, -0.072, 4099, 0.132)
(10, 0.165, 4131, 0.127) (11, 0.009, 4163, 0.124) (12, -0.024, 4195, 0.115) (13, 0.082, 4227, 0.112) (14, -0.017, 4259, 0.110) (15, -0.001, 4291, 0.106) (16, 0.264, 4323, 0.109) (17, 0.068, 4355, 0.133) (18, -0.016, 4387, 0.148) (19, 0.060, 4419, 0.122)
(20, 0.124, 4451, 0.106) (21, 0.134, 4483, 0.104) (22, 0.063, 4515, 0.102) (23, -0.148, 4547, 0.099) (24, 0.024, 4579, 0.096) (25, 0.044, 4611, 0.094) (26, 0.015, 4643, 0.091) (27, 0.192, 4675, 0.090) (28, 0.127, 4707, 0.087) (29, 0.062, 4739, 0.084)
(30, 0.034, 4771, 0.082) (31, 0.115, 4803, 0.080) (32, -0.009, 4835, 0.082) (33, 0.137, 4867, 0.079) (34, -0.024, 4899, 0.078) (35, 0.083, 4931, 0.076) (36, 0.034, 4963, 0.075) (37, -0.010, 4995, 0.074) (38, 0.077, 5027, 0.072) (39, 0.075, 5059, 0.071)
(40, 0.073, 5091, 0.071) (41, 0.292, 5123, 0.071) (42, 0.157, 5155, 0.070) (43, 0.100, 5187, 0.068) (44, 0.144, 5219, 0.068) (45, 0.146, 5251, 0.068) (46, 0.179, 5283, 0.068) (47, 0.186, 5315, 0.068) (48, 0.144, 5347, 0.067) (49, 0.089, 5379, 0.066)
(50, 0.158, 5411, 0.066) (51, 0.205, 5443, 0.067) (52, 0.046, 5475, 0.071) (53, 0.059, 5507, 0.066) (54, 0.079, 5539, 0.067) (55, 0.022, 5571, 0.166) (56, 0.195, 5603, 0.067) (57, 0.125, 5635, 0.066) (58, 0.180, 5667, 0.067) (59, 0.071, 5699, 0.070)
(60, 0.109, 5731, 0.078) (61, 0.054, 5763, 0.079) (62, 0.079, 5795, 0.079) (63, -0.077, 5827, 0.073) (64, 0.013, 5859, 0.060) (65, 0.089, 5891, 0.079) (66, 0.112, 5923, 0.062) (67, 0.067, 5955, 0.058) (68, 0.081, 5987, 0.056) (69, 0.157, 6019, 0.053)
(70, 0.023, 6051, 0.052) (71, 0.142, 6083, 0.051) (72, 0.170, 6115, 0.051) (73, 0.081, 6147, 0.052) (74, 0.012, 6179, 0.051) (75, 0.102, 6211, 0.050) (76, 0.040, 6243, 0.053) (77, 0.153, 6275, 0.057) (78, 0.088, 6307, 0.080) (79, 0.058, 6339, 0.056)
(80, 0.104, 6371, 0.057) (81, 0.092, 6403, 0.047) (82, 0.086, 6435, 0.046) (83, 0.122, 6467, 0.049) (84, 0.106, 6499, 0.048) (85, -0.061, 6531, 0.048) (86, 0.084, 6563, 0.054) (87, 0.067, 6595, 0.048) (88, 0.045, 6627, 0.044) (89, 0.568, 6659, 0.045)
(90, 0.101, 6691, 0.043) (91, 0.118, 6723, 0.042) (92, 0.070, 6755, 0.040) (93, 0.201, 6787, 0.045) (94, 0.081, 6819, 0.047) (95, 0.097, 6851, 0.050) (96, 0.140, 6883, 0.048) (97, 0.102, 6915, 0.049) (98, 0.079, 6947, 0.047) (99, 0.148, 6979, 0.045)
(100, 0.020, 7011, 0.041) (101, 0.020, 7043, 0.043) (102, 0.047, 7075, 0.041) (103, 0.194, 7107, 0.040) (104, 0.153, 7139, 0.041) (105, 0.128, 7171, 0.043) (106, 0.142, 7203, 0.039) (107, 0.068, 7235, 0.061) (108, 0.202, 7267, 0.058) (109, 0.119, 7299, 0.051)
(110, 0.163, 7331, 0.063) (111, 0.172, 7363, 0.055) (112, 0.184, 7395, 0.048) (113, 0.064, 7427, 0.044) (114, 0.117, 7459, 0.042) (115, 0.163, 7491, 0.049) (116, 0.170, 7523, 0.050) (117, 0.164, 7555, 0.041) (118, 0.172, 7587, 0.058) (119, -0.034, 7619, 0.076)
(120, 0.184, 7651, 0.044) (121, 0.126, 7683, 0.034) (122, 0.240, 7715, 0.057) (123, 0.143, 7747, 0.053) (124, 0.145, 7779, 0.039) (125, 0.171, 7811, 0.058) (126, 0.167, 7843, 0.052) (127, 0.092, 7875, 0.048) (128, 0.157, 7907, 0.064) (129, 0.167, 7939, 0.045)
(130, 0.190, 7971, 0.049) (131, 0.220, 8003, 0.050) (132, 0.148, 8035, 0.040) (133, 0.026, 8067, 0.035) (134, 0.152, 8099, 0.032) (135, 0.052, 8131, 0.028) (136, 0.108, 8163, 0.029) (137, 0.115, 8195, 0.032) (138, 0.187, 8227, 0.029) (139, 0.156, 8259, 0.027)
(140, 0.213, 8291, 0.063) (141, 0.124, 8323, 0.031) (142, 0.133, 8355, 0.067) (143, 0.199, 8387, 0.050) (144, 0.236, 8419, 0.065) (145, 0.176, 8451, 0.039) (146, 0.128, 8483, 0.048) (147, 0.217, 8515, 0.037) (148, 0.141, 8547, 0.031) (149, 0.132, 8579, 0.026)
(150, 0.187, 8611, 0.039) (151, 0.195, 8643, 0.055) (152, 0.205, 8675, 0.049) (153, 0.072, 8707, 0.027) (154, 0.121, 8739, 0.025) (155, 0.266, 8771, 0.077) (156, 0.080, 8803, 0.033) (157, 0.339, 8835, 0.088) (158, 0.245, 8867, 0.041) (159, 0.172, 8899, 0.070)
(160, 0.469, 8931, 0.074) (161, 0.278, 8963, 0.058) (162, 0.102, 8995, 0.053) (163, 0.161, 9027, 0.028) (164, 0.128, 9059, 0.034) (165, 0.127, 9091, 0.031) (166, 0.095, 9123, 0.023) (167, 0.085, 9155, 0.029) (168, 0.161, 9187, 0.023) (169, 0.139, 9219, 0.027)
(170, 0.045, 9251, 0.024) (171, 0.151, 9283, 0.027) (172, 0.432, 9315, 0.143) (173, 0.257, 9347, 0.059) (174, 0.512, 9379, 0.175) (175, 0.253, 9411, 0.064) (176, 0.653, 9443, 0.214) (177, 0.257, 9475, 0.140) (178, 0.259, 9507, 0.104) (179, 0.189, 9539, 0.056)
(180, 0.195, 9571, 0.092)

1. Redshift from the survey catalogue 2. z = 0.786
